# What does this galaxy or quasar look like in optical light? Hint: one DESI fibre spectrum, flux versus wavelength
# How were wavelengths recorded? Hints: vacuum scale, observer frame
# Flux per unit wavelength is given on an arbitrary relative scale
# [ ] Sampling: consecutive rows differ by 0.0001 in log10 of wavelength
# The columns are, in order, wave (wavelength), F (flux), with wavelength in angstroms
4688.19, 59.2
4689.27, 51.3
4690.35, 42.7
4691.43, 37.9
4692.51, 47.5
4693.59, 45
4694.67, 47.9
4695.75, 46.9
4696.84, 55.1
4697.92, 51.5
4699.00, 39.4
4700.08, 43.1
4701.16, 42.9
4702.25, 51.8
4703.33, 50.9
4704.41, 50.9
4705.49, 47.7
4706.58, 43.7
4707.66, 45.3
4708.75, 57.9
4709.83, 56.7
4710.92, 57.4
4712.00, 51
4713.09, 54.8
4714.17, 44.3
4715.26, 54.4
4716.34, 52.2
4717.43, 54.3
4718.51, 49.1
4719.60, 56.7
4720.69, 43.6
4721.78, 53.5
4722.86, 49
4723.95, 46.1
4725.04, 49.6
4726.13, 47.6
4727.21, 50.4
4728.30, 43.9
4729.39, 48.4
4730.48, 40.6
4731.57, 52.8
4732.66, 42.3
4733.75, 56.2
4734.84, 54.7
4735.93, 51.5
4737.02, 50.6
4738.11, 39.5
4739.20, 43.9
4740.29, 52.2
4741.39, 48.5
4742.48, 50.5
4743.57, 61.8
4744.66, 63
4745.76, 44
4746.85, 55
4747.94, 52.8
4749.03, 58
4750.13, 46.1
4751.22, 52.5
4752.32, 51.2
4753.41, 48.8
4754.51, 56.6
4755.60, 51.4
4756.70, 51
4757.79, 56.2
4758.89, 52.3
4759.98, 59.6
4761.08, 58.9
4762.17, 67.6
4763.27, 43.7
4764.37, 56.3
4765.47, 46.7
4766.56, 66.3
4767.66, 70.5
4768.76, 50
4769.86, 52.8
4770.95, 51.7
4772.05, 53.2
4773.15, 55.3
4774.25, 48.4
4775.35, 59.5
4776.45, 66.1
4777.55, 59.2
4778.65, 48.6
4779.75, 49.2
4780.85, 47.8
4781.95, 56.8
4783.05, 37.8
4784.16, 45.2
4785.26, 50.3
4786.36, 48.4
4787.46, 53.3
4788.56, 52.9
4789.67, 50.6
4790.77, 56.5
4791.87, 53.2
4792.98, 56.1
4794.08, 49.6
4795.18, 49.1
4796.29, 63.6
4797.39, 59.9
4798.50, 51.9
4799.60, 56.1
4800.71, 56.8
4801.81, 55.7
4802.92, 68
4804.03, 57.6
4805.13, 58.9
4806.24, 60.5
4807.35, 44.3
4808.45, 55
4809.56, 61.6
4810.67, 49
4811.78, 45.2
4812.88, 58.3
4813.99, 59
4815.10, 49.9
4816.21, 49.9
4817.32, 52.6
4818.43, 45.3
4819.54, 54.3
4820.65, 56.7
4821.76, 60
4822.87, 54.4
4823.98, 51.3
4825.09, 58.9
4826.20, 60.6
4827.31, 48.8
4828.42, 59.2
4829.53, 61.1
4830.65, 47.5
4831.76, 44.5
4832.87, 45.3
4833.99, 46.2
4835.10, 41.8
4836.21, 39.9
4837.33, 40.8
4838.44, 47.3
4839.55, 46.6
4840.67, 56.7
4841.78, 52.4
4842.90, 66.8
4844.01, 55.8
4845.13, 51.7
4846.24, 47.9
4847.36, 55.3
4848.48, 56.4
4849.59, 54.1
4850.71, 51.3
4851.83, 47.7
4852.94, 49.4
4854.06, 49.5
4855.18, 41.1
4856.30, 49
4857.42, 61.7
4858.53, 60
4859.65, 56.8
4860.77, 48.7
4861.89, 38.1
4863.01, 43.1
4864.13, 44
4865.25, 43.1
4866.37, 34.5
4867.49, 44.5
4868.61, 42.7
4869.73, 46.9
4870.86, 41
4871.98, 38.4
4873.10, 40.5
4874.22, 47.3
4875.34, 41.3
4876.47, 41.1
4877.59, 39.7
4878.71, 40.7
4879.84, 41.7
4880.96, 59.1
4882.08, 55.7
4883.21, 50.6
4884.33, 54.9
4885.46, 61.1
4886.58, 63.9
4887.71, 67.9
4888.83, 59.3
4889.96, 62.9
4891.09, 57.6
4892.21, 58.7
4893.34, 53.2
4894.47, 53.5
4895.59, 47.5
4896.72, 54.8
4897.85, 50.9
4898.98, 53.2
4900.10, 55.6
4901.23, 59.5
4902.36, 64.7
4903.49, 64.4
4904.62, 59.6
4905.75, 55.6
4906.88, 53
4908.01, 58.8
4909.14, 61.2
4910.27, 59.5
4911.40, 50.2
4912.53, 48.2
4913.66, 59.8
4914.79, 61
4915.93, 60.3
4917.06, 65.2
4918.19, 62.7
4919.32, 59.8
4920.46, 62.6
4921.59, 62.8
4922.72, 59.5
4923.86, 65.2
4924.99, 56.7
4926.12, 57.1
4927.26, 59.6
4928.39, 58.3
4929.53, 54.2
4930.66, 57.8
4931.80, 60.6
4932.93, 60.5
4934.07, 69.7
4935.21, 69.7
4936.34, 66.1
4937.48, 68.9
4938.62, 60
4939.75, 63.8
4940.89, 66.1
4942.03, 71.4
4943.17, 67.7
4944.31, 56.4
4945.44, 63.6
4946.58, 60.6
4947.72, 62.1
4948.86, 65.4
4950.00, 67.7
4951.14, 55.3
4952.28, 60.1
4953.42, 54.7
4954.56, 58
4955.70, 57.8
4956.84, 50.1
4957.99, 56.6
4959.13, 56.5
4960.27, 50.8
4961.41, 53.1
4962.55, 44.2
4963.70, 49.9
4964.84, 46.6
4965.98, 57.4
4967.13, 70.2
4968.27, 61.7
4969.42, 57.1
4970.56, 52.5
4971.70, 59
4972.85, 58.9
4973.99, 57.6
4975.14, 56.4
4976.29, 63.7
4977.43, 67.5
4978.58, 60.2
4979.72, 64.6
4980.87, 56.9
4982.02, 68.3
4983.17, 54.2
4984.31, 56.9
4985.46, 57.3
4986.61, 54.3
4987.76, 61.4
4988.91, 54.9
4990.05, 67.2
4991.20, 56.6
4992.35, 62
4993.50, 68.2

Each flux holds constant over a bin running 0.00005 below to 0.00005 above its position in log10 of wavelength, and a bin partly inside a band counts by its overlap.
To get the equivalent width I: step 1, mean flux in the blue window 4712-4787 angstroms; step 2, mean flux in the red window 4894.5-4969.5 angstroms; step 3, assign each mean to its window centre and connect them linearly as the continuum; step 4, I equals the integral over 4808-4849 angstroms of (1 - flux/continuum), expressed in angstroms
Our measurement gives 2.1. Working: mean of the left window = 51.9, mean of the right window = 59.1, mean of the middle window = 52.3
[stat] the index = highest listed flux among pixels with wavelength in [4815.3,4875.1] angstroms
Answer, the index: 66.8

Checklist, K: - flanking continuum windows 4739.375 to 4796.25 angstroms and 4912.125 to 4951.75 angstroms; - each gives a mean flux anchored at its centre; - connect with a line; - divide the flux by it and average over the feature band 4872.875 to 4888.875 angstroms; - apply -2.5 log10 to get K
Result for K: 0.165 mag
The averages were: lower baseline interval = 53.4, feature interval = 51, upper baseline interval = 62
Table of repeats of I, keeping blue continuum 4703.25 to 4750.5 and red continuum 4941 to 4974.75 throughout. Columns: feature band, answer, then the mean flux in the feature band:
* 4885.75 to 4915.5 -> -0.7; 57.5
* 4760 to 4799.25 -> -1.3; 54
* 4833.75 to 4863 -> 2.2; 50.4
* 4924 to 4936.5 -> -0.8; 61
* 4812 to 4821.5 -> 0.1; 53.2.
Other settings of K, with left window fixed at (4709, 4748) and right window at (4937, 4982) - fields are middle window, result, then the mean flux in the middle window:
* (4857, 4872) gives 0.207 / 46.1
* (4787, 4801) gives -0.028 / 54.5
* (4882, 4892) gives -0.053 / 59.5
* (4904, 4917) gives 0.003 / 57.4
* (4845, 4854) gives 0.073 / 51.6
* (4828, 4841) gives 0.146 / 47.8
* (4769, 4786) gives 0.009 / 52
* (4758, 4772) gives -0.085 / 56.3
